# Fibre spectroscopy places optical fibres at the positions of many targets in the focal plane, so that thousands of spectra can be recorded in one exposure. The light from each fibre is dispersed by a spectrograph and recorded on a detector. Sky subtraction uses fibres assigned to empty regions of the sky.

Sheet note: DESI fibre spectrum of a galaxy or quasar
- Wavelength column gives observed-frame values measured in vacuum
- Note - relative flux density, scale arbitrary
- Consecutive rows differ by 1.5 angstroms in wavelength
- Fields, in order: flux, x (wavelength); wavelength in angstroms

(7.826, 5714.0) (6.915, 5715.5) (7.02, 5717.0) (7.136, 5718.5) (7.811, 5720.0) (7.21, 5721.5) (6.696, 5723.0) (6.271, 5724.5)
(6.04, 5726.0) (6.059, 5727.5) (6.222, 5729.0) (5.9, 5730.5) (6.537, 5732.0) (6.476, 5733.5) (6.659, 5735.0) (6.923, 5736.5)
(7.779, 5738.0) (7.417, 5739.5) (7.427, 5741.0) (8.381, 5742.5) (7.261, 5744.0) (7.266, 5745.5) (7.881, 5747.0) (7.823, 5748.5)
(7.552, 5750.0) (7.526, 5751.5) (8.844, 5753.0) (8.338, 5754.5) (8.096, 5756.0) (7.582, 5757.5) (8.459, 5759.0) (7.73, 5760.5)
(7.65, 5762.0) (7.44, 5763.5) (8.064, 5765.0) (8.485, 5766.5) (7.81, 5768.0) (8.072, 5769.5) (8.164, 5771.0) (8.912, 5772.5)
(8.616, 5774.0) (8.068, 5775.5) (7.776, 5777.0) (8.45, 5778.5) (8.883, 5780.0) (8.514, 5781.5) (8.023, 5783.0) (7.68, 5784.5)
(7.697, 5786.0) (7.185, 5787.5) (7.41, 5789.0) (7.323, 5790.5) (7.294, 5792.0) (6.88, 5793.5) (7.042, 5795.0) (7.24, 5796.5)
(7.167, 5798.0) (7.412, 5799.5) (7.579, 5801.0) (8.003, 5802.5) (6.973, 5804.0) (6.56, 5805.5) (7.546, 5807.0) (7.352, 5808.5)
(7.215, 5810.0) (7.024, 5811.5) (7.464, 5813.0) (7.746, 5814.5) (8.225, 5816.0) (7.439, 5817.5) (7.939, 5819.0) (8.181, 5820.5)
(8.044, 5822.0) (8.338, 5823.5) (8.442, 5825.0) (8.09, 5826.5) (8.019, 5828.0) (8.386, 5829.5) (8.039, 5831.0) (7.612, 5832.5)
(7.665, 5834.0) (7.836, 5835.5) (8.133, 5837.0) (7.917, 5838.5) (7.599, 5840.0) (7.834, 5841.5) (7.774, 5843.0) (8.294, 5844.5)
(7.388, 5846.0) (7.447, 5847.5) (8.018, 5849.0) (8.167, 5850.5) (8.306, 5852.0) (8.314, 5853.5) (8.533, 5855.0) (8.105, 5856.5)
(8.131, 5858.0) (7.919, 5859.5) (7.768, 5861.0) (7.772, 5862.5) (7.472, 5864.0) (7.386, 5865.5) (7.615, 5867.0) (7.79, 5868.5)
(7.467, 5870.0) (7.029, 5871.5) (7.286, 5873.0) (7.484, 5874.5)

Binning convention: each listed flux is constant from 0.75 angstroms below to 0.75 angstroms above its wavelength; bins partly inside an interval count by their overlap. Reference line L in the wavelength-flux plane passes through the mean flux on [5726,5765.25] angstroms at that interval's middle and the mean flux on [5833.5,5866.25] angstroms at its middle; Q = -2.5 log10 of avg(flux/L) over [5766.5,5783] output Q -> -0.11 mag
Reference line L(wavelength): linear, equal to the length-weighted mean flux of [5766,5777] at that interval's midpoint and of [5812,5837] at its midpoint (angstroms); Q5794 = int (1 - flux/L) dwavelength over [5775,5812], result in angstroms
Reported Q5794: 2.8 angstroms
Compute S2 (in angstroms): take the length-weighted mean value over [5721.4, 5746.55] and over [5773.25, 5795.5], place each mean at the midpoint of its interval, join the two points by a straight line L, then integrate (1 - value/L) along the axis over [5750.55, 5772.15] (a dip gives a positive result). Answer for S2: -1.9 angstroms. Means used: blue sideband 6.86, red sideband 7.8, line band 8.03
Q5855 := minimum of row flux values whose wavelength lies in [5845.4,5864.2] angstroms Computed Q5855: 7.388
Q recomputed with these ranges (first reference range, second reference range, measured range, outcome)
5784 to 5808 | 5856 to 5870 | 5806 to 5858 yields -0.05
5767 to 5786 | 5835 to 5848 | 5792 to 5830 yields 0.06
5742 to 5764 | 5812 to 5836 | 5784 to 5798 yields 0.09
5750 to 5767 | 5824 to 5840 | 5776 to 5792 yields 0.02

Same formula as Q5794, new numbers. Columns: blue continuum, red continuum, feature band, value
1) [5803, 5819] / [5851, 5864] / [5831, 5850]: 0.03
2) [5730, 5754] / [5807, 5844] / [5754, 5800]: -1.72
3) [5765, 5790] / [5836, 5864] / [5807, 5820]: 0.75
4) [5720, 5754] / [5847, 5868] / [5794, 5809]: 0.55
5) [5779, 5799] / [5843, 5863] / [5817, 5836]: -0.45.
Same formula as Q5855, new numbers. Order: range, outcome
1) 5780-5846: 6.56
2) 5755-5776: 7.44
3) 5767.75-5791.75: 7.185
